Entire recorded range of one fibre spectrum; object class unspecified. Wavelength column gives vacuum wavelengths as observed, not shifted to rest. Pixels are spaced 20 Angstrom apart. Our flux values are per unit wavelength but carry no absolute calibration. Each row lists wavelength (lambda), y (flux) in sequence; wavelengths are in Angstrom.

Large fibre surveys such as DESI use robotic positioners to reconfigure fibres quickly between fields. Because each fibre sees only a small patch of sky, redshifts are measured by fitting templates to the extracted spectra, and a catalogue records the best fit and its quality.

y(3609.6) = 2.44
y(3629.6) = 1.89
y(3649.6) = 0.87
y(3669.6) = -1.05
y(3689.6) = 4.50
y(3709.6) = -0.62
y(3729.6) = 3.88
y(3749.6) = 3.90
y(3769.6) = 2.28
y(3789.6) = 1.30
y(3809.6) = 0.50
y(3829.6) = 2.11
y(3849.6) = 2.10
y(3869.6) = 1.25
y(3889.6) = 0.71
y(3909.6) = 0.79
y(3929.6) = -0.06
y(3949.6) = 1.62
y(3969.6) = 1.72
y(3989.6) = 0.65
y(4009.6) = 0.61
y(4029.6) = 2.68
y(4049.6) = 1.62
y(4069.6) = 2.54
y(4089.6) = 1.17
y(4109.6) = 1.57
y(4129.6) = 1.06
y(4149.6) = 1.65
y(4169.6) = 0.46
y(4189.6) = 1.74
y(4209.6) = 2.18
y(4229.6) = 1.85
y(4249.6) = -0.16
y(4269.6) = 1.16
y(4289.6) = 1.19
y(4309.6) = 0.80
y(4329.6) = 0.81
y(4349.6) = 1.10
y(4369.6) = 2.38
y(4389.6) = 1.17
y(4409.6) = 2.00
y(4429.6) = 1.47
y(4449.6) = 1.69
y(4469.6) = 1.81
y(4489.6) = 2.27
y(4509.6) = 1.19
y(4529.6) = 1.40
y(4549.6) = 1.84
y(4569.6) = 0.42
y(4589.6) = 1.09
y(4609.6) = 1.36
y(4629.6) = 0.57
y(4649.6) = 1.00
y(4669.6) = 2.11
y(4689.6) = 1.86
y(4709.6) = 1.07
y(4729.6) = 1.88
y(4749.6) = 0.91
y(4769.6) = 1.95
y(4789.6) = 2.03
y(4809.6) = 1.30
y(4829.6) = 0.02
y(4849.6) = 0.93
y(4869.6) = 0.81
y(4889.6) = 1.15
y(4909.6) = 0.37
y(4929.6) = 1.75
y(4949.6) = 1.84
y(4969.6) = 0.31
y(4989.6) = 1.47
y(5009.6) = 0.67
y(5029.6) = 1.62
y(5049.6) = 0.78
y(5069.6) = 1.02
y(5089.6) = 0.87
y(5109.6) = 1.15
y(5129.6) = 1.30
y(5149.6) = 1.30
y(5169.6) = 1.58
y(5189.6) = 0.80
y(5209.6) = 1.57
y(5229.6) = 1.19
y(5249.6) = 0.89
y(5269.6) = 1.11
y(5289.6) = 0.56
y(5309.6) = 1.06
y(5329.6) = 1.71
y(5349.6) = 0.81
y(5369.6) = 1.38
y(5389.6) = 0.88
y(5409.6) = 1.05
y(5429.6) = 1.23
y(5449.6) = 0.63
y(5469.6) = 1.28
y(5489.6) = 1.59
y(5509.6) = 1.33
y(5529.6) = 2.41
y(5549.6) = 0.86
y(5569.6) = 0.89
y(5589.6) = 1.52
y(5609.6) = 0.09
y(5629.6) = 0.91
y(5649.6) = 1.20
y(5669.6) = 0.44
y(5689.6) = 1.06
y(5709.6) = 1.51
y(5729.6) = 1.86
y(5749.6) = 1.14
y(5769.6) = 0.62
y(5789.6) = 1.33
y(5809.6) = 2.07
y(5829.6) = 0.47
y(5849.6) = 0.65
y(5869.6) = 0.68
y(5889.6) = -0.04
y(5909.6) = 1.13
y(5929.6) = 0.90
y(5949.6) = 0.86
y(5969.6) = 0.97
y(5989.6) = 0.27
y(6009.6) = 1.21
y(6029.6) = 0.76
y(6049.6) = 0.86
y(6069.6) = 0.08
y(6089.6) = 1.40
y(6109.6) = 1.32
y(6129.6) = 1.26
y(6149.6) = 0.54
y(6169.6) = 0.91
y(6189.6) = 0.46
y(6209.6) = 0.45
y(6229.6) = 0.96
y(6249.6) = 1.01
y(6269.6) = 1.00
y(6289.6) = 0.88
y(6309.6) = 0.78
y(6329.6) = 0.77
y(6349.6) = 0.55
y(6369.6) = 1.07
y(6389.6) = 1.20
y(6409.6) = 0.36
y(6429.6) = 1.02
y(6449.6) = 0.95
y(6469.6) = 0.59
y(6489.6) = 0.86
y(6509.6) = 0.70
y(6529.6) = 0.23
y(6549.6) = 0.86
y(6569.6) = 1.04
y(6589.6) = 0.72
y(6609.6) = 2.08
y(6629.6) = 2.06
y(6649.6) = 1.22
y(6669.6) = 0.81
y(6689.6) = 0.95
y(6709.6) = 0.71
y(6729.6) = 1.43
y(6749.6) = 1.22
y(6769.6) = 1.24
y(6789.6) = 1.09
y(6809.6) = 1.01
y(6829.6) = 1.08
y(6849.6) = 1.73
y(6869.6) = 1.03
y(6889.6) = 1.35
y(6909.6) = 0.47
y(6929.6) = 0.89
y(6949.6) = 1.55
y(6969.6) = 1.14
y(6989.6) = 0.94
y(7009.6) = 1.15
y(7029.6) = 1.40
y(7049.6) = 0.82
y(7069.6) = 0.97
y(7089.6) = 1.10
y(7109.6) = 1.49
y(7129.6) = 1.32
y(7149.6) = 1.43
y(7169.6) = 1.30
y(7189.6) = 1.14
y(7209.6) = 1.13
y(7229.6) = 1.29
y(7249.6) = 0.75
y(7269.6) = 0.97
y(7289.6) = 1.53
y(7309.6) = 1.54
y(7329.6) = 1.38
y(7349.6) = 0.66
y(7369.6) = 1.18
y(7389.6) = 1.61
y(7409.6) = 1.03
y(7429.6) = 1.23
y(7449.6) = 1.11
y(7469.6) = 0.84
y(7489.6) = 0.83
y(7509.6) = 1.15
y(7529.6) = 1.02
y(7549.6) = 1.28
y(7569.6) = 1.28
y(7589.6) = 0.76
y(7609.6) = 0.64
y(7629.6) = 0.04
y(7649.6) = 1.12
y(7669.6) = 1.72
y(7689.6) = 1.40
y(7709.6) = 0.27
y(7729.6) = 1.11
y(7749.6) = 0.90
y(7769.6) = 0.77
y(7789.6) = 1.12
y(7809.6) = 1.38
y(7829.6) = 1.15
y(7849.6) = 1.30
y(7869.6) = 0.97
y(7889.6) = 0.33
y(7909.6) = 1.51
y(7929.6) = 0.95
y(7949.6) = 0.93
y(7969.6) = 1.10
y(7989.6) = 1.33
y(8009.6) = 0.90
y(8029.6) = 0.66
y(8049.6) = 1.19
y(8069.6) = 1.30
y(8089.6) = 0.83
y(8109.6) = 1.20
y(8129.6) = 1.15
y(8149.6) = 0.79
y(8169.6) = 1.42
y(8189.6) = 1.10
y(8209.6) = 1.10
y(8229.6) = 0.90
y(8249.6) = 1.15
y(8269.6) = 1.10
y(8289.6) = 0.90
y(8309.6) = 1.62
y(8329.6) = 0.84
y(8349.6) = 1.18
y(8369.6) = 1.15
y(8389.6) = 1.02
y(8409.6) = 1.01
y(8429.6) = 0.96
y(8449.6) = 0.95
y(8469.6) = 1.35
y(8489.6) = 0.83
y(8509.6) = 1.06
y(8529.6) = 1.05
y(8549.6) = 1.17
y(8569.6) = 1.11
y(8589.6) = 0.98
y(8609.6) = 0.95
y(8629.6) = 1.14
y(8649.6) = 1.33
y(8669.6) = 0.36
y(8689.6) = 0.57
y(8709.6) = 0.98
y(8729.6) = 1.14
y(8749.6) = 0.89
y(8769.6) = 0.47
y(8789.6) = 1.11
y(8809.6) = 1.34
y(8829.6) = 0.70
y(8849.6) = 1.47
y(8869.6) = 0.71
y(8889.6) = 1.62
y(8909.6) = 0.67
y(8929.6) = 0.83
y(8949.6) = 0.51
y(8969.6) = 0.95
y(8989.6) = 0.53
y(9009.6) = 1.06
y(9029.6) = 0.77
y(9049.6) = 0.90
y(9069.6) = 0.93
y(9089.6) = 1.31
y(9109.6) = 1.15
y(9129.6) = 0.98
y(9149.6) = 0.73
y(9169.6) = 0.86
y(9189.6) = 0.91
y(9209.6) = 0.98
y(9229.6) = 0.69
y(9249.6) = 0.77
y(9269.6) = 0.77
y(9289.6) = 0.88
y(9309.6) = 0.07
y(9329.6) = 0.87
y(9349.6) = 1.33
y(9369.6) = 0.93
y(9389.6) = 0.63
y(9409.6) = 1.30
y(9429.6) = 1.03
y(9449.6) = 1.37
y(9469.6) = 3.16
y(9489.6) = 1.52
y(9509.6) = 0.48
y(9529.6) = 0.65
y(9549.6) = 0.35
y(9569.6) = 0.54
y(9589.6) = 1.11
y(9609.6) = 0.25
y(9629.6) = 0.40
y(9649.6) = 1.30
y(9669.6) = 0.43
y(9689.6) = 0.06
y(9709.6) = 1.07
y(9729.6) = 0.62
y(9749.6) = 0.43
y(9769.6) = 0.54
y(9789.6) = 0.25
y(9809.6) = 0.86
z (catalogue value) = 0.775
